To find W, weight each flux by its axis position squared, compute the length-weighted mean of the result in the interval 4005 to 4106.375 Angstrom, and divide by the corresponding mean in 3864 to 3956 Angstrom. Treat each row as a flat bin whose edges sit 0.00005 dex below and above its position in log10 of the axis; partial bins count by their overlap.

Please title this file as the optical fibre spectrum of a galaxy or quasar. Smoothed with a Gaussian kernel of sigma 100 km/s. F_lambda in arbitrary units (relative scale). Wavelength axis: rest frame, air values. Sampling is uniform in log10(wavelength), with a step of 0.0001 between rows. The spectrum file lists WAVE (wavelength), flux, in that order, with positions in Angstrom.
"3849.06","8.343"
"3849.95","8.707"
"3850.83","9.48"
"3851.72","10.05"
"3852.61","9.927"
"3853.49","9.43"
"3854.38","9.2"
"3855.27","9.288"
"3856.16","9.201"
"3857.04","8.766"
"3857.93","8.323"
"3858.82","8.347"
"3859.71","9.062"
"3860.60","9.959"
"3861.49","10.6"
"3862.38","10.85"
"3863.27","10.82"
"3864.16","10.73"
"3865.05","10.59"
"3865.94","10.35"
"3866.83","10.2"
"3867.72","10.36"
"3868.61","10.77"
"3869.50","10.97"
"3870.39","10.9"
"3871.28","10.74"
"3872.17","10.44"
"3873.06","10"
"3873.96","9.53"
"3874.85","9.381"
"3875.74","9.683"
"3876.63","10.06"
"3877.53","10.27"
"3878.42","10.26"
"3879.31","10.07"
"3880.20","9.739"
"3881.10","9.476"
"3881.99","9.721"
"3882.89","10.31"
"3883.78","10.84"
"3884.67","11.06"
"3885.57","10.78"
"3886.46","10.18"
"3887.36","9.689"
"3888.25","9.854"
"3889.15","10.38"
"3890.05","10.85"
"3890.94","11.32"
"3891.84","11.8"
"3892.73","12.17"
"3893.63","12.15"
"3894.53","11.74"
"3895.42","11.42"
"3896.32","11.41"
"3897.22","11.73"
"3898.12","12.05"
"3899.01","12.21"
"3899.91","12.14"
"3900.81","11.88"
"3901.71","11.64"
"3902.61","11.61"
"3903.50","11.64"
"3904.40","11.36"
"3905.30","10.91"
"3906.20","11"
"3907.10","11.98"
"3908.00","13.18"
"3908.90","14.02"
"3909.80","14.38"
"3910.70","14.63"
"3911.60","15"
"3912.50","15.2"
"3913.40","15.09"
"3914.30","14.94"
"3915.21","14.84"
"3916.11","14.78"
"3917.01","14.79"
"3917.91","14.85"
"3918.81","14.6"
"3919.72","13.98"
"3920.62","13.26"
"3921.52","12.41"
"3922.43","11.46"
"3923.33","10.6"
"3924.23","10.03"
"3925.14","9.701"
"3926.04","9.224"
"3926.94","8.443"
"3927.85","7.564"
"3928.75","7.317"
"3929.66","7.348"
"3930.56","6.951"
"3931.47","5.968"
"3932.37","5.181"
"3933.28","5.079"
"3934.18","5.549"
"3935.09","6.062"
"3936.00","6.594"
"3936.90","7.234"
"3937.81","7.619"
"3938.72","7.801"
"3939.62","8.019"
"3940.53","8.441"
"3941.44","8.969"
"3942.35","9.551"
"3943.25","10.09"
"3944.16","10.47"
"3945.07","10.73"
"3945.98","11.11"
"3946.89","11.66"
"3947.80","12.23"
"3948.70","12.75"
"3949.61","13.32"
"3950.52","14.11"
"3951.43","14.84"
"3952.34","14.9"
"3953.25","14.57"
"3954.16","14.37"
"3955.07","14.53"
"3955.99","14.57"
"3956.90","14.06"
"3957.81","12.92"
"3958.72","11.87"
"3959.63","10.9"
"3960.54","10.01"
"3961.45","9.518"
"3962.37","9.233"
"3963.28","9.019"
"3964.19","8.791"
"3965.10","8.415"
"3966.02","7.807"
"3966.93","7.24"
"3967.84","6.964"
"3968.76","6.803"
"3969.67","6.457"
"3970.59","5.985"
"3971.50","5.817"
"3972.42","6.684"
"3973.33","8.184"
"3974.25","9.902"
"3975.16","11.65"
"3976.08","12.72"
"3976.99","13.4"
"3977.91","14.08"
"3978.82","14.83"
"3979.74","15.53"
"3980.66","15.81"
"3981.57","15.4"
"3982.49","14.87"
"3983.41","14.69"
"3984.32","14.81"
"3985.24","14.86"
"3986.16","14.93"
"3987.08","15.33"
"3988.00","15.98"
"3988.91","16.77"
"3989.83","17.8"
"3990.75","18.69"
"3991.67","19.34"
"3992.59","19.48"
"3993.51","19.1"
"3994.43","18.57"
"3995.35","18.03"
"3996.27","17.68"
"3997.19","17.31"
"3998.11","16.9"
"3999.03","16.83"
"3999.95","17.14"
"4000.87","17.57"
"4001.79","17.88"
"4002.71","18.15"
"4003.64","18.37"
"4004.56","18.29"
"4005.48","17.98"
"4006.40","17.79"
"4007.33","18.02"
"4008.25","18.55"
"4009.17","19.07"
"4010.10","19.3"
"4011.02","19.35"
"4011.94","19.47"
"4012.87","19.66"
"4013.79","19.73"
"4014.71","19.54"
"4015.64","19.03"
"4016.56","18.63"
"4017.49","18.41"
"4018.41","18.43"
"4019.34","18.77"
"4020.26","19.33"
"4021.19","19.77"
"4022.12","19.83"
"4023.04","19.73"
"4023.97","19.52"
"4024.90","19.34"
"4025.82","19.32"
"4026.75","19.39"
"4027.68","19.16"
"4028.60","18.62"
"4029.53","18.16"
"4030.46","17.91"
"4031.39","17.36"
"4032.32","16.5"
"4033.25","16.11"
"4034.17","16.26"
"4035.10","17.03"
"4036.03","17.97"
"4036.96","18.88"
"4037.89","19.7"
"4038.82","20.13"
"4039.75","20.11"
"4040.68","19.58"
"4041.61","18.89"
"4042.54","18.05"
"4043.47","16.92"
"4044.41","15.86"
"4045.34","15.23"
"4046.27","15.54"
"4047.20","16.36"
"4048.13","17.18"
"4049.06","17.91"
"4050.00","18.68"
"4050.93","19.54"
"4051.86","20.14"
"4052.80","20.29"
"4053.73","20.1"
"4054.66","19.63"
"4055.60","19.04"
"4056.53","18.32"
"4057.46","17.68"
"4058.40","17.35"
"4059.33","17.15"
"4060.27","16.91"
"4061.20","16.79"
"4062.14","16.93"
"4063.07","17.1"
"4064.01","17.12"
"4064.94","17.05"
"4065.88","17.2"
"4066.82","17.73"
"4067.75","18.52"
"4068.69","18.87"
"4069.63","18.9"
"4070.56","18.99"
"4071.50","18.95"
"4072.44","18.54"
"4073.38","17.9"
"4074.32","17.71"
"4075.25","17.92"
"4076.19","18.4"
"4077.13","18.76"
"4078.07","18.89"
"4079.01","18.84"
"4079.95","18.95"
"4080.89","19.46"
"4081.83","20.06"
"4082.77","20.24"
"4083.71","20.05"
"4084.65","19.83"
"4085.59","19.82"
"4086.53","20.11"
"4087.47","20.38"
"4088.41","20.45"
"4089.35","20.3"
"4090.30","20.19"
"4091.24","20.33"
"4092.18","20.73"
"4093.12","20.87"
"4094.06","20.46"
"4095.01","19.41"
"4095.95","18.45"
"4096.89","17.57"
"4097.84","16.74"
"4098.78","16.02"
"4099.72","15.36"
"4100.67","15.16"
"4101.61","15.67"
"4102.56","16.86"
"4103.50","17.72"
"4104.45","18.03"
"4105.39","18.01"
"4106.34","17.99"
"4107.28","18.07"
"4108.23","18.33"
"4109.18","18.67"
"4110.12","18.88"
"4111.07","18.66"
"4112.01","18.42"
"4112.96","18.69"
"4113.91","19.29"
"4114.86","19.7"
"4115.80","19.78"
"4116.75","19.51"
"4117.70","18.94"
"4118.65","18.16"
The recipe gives 1.81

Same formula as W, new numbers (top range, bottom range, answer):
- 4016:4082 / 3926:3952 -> 2.15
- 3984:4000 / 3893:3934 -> 1.55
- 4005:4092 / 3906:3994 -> 1.67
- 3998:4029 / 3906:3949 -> 1.84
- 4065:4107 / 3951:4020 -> 1.32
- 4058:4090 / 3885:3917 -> 1.65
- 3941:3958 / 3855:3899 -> 1.26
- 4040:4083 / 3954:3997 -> 1.47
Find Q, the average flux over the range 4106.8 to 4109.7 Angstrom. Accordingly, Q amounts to 18.4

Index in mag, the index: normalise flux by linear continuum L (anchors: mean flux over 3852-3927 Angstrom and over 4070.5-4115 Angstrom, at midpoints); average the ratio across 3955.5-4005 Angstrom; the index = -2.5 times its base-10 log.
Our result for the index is 0.084 mag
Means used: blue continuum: 11.3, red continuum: 18.7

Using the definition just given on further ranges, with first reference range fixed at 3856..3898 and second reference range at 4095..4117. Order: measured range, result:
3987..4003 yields -0.24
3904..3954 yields 0.09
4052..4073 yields -0.11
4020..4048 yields -0.17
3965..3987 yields 0.21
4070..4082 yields -0.11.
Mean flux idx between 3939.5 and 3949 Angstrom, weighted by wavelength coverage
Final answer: 10.4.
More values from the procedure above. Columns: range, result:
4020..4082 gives 18.3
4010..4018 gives 19.2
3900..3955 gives 11.2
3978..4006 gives 16.9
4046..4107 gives 18.4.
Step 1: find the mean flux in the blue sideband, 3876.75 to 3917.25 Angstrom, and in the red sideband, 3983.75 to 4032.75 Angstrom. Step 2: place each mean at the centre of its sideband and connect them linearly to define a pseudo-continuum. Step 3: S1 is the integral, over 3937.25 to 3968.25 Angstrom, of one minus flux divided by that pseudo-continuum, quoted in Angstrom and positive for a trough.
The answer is 8.50 Angstrom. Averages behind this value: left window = 11.9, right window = 18.2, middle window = 10.9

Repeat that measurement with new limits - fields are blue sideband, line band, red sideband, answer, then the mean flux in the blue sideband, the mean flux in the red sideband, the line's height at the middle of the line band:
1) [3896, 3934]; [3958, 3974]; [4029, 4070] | 6.44 Angstrom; 11.5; 17.9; 14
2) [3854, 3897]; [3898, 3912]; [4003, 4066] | -0.79 Angstrom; 10.3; 18.3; 11.8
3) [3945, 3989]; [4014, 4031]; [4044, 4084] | -3.88 Angstrom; 11.9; 18.2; 15.5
